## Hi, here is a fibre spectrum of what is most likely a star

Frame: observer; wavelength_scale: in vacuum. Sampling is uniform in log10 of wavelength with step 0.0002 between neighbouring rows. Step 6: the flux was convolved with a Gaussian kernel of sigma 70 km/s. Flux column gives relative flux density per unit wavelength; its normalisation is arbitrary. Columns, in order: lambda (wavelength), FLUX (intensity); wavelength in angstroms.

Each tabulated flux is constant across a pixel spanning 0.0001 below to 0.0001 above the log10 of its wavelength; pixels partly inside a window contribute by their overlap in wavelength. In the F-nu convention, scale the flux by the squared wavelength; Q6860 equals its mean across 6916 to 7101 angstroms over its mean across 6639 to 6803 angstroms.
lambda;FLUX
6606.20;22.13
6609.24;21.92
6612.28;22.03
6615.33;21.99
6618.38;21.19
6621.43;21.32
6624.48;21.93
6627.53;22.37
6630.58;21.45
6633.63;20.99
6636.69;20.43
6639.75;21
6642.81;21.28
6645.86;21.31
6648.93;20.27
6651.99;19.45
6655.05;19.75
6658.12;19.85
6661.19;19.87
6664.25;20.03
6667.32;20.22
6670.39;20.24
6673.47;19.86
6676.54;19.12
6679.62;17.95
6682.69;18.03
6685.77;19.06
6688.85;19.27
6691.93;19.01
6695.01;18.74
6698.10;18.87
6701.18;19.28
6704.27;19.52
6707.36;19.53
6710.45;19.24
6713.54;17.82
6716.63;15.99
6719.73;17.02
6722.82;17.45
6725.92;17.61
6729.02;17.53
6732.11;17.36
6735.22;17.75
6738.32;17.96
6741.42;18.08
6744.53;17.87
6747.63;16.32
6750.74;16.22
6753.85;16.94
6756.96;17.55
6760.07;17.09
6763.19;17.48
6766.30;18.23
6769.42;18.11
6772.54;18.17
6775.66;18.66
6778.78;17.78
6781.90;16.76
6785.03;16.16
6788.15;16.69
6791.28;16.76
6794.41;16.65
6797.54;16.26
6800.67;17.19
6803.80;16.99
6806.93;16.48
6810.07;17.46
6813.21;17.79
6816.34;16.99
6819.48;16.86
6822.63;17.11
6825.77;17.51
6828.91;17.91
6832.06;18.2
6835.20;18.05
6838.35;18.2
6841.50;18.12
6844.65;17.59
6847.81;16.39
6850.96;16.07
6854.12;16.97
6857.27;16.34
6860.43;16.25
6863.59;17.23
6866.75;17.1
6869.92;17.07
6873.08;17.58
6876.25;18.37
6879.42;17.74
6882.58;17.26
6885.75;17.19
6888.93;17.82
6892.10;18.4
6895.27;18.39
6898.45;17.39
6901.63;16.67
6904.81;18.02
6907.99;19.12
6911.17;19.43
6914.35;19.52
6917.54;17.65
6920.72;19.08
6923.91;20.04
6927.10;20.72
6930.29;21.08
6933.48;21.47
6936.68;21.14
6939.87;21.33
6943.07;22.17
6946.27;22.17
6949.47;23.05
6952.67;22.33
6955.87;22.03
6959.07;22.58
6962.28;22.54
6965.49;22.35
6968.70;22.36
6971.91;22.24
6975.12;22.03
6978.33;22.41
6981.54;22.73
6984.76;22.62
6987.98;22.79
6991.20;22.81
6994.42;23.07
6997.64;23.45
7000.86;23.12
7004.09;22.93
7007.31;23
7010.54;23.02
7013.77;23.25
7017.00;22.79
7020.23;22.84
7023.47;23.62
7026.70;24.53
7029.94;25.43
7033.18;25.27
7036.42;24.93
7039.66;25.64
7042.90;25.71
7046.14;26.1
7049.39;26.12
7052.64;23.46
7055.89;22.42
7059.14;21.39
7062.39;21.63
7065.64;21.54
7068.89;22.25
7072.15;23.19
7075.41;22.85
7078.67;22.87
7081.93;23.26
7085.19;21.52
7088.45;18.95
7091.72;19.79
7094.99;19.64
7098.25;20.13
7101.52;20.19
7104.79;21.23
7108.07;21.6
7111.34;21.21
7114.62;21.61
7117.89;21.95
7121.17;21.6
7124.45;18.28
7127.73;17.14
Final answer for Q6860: 1.3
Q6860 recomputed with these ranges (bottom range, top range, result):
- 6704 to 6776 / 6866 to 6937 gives 1.10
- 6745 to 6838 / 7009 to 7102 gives 1.43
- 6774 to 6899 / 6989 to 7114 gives 1.40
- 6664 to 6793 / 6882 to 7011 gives 1.24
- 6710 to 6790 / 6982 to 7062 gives 1.47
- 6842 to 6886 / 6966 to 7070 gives 1.43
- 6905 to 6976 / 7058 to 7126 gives 1.05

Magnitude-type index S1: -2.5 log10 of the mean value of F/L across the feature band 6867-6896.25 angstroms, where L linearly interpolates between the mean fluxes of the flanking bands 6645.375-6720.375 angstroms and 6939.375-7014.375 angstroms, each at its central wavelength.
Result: 0.21 mag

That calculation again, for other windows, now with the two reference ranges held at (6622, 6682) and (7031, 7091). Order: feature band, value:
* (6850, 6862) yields 0.307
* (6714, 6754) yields 0.210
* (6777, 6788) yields 0.250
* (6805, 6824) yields 0.249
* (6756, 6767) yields 0.203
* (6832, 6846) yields 0.200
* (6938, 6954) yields 0.012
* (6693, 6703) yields 0.094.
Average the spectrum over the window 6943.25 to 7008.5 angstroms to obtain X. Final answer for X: 22.6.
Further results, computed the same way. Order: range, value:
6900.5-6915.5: 18.6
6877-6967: 19.9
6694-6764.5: 17.8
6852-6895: 17.4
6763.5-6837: 17.3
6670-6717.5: 18.9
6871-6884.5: 17.7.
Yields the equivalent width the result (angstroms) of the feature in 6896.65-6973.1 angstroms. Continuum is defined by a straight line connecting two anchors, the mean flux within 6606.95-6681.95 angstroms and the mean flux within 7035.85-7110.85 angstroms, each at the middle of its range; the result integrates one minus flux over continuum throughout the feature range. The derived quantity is 4.06 angstroms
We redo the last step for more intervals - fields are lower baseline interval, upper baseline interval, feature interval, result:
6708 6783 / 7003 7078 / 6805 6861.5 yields 6.2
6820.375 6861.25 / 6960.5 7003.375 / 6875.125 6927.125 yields 3.3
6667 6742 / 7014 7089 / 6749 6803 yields 6.3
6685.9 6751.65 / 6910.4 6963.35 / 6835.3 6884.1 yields 6.8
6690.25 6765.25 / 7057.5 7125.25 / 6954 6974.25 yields -2.3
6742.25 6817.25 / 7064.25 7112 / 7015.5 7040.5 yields -4.6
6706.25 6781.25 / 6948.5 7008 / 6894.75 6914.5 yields 2.6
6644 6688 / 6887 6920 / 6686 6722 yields 1.6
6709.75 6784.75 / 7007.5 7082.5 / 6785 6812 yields 2.6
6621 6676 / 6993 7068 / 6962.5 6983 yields 0.8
